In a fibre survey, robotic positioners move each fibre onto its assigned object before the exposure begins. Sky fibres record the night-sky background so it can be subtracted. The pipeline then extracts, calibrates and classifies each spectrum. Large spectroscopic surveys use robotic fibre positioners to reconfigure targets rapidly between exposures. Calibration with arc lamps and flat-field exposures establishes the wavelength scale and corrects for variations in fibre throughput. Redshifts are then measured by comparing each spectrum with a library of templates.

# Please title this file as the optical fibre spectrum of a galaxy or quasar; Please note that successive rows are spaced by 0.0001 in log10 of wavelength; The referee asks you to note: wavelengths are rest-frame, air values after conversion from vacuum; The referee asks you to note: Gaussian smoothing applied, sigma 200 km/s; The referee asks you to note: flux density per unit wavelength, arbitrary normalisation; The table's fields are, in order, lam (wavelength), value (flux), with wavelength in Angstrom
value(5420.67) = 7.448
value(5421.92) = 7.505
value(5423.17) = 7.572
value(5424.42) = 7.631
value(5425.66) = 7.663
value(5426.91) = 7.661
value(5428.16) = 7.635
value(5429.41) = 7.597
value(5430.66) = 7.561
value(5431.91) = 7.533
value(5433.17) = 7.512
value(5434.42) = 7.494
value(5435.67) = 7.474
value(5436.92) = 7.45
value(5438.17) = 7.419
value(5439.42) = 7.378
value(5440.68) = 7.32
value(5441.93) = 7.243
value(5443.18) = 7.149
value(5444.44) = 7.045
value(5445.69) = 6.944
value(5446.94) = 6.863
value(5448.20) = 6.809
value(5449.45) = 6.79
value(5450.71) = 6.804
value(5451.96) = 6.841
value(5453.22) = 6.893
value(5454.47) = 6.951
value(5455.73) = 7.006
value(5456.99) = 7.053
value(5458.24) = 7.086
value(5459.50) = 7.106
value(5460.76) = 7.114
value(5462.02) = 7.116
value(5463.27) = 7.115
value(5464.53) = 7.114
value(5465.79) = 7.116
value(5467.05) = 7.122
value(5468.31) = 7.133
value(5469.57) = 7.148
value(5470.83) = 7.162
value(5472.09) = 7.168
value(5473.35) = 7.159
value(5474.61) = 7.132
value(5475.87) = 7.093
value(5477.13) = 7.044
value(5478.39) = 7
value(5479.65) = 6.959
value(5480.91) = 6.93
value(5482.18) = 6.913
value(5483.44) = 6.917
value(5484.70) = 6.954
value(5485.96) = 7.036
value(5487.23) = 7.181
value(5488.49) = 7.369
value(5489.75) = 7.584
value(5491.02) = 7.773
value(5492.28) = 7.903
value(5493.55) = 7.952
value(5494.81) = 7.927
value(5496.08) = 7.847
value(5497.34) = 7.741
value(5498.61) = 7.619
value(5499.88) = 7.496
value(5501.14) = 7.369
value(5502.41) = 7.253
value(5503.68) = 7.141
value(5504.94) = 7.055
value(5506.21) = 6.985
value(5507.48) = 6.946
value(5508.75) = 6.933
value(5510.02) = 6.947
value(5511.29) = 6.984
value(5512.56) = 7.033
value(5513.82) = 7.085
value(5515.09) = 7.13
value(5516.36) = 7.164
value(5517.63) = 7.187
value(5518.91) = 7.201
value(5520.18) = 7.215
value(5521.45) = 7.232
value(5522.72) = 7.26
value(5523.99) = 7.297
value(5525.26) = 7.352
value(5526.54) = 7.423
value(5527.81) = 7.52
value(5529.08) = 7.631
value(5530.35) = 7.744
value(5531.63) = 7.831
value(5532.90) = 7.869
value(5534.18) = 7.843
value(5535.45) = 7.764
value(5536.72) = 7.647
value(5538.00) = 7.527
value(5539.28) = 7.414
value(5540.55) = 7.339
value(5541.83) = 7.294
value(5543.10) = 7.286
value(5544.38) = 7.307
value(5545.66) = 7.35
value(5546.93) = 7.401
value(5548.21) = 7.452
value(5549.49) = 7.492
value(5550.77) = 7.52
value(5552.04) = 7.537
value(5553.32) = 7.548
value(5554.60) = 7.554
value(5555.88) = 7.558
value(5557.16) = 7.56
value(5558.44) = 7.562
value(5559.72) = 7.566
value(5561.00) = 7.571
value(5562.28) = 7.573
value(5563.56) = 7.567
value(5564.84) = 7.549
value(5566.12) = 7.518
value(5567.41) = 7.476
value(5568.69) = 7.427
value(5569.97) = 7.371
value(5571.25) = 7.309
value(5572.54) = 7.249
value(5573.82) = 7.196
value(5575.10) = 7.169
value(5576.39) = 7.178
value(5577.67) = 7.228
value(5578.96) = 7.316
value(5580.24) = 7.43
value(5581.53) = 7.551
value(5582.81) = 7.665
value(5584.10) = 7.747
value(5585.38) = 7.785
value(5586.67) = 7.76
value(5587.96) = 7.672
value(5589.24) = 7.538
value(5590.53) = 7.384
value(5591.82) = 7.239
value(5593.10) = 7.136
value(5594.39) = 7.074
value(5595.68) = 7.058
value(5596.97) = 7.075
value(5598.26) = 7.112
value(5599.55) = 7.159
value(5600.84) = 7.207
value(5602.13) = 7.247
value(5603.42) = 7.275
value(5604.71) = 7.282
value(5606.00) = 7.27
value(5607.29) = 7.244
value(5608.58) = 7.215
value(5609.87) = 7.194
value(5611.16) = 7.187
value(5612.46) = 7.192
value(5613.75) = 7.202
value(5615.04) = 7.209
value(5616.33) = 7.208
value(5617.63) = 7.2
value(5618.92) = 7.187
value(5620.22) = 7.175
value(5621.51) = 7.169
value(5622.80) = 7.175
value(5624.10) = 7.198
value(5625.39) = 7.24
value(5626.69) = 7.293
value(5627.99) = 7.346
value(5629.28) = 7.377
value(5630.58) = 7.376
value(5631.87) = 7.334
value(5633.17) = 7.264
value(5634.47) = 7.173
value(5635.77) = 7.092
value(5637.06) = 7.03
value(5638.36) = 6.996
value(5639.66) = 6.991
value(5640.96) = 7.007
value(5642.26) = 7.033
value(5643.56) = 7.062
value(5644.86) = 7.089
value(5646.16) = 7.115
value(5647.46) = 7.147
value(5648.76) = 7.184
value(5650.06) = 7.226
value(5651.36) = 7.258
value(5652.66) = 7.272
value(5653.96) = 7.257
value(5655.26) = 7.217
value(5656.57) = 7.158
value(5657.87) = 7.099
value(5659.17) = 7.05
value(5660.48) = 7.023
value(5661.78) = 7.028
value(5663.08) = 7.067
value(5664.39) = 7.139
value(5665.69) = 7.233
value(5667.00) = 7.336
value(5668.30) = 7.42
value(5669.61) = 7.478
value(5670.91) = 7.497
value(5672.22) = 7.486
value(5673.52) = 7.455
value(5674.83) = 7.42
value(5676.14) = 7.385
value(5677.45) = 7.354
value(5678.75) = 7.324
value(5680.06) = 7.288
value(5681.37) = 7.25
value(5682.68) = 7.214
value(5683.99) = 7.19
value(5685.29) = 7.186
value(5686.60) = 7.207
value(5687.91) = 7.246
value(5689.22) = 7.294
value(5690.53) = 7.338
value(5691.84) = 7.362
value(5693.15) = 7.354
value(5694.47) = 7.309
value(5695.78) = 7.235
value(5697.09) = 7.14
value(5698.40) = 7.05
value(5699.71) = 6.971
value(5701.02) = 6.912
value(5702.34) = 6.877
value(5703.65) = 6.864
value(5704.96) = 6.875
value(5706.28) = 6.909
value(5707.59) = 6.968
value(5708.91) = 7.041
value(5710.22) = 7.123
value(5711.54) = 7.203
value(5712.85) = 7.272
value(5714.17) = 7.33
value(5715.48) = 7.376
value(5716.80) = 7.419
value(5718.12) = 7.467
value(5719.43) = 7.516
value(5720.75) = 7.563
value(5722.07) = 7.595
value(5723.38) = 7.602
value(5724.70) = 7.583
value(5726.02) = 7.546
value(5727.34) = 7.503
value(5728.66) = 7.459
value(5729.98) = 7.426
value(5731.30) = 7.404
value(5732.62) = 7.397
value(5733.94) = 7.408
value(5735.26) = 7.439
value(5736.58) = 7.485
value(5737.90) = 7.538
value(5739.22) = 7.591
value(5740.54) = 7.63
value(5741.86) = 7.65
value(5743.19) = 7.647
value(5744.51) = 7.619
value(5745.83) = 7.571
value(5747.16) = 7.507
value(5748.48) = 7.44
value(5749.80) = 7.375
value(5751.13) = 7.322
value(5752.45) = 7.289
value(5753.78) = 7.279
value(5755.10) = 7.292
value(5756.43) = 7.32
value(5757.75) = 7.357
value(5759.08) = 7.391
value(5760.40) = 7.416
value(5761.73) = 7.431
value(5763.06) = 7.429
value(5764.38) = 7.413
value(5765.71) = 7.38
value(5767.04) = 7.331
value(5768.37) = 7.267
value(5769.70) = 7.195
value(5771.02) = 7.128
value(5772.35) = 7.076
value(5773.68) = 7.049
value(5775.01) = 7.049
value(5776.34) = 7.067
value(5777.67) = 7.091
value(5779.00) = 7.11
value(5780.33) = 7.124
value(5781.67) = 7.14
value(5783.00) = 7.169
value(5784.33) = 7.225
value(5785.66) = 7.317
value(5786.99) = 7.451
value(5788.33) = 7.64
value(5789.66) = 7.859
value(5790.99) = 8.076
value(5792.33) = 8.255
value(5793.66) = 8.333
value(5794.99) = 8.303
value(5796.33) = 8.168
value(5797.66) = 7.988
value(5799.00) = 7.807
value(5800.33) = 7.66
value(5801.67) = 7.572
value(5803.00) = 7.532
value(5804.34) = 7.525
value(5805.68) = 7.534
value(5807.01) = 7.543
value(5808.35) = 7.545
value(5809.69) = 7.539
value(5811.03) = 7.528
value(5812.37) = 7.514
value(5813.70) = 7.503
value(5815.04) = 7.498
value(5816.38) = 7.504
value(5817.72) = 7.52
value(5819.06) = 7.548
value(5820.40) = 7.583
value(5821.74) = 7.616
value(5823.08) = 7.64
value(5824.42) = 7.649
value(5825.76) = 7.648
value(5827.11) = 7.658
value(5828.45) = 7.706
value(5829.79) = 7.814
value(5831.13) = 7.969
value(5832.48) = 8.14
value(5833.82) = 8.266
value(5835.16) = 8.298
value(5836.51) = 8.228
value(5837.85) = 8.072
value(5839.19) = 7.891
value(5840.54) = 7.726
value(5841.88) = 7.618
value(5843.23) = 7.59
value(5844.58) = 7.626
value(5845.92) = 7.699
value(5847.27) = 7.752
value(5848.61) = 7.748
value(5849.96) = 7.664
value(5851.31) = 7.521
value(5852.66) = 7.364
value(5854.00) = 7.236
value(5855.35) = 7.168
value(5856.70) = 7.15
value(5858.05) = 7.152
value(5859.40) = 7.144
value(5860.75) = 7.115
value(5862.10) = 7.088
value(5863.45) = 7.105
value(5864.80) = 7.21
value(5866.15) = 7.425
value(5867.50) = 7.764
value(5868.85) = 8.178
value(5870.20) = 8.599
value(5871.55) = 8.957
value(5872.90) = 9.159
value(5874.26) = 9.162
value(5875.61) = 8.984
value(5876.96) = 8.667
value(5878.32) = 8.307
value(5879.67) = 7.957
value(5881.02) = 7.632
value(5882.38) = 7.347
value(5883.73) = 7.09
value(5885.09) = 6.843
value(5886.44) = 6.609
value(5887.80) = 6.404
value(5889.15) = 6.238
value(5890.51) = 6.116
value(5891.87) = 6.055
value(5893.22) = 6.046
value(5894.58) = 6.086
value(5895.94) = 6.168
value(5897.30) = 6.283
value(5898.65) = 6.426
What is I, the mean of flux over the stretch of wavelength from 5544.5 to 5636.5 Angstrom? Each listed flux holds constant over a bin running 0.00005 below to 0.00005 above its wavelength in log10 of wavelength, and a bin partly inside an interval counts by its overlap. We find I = 7.35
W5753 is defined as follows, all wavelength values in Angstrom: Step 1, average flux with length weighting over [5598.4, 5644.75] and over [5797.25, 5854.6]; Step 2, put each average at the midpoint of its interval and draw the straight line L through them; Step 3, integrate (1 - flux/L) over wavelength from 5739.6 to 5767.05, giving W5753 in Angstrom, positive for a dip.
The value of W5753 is 0.3 Angstrom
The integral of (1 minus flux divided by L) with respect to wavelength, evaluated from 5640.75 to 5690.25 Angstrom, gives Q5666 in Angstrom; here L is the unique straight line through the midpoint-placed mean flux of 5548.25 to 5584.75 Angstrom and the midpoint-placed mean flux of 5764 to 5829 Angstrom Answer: 1.7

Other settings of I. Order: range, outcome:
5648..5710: 7.2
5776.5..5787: 7.18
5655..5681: 7.27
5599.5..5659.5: 7.19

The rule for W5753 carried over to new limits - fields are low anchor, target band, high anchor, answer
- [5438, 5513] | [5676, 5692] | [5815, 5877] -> 0.5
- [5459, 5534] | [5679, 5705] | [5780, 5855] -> 1.2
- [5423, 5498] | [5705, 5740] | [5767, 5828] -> 0.4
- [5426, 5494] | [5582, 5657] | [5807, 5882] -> 1.9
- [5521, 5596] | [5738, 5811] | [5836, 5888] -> 1.4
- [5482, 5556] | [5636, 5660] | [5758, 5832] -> 1.1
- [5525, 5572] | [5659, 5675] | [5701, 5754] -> 0.3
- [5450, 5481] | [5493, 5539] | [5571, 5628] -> -1.6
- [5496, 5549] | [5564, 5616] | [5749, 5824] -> 0.4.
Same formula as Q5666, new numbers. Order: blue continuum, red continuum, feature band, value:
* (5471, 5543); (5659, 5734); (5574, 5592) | -0.4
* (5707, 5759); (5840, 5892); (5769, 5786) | 0.8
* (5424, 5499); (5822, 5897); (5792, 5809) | -0.7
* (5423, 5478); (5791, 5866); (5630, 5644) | 0.6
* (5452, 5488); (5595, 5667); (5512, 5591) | -3.7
